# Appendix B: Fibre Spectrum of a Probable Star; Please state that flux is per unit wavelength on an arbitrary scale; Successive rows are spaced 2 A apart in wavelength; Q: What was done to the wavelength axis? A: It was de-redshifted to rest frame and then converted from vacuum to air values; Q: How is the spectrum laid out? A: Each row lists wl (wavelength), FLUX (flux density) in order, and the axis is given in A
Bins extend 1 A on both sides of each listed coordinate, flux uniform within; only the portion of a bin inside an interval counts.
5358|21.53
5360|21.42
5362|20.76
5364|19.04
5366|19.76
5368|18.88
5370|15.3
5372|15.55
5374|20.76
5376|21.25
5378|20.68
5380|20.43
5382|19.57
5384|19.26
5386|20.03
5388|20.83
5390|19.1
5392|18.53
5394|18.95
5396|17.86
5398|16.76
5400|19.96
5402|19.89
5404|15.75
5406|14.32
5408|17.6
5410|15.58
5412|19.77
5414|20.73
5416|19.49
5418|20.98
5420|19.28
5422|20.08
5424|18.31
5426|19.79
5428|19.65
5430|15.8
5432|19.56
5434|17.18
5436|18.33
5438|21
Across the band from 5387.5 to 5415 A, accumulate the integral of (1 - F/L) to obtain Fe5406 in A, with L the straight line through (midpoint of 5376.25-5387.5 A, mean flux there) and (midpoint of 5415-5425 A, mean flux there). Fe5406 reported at 2.29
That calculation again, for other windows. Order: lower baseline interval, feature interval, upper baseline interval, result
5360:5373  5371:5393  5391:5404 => -1.4 A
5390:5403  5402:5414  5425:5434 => 0.9 A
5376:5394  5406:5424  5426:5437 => -0.1 A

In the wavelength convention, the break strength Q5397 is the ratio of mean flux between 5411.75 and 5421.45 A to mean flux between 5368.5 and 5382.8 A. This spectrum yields 1.1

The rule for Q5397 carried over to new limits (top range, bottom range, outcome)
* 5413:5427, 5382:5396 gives 1.02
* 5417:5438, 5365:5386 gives 0.99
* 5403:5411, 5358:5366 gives 0.77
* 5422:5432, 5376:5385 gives 0.93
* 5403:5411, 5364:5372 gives 0.89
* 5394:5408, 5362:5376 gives 0.94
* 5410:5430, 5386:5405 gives 1.04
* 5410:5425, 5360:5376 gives 1.03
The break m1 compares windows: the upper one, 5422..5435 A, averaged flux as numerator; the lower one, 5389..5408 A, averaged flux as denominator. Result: 1.0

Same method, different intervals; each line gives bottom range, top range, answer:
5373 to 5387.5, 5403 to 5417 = 0.87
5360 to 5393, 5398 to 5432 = 0.95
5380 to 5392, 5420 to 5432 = 0.96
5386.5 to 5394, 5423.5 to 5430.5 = 0.96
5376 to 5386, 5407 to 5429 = 0.95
